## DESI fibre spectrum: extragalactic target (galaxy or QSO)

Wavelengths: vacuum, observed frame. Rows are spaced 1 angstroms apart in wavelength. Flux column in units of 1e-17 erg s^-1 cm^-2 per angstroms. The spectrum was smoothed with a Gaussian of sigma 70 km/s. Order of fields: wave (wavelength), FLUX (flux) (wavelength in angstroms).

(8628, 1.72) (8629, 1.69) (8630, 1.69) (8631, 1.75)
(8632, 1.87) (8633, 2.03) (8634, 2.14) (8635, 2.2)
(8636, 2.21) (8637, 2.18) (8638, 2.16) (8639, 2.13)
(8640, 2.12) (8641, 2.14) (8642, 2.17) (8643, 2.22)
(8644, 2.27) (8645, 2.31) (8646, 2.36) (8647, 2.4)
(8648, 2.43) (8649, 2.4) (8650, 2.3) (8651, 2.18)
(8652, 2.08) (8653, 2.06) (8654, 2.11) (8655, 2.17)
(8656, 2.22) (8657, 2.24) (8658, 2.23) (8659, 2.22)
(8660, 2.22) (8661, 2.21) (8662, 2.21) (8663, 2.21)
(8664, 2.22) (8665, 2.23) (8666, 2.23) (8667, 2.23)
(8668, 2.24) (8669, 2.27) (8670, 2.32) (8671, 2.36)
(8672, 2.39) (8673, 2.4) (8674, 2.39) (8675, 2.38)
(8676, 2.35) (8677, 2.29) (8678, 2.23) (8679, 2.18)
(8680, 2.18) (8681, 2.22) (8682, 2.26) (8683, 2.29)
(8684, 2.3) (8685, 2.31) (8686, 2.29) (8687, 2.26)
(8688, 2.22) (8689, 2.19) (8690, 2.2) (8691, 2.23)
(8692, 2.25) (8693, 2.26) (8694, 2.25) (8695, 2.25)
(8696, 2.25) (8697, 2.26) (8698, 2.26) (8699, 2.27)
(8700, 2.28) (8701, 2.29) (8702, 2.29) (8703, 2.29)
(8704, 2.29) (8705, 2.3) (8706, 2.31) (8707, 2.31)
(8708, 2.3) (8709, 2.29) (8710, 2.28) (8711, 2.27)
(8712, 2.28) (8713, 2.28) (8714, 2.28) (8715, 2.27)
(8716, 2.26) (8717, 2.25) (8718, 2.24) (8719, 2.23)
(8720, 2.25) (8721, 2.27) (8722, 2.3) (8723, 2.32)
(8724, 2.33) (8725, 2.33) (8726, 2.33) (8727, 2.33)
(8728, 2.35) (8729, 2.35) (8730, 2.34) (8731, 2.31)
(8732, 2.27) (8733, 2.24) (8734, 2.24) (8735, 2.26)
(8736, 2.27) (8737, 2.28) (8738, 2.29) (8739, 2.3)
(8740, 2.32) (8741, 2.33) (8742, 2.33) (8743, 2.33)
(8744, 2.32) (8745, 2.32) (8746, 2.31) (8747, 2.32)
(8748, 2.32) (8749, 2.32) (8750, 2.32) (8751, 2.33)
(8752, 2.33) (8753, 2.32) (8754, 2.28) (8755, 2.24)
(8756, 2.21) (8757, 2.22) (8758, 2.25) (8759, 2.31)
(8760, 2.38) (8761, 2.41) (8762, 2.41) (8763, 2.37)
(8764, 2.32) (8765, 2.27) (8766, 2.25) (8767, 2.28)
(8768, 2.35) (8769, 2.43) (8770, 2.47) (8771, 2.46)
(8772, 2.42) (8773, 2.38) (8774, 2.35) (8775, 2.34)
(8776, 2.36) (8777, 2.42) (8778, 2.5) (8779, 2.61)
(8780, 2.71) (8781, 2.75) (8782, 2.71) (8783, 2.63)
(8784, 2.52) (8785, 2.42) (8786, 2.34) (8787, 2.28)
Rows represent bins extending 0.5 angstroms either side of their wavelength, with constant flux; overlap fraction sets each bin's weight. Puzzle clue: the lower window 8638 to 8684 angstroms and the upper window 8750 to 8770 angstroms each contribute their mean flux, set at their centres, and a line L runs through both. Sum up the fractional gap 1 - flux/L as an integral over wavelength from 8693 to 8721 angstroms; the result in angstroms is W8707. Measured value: 0.1 angstroms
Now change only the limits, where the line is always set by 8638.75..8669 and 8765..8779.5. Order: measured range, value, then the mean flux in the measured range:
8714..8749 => 0.61 angstroms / 2.3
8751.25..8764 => 0.35 angstroms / 2.31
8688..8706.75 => 0.23 angstroms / 2.26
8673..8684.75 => -0.12 angstroms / 2.28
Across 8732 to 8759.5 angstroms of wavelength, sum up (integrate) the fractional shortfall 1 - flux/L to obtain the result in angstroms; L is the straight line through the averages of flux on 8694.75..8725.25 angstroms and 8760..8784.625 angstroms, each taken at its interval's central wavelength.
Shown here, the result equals 0.9 angstroms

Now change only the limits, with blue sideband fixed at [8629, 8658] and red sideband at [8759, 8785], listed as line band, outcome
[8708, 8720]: 0.23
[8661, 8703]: -0.51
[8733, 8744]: 0.34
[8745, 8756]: 0.40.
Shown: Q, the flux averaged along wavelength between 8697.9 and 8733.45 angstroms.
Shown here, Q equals 2.29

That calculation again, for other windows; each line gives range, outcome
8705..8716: 2.29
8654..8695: 2.26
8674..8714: 2.27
